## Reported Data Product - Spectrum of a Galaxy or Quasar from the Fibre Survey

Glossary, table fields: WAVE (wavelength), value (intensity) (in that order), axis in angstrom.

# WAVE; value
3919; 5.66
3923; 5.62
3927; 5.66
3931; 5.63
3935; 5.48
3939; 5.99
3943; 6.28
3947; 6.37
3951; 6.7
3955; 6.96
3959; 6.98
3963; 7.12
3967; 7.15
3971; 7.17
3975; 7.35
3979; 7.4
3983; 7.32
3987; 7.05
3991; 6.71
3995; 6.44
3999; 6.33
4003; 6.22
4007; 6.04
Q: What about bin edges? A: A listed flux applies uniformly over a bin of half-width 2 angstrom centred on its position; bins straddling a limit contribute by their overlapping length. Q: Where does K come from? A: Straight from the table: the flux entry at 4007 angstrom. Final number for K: 6.04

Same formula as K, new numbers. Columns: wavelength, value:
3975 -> 7.35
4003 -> 6.22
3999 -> 6.33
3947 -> 6.37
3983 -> 7.32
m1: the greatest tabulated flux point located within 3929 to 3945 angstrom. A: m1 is 6.28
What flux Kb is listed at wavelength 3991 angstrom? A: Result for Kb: 6.71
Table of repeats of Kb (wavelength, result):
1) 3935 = 5.48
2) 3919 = 5.66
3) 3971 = 7.17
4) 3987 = 7.05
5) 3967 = 7.15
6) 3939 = 5.99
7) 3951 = 6.7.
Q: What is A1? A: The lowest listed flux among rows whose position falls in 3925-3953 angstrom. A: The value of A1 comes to 5.48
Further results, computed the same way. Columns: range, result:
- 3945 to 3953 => 6.37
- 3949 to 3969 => 6.7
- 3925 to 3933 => 5.63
